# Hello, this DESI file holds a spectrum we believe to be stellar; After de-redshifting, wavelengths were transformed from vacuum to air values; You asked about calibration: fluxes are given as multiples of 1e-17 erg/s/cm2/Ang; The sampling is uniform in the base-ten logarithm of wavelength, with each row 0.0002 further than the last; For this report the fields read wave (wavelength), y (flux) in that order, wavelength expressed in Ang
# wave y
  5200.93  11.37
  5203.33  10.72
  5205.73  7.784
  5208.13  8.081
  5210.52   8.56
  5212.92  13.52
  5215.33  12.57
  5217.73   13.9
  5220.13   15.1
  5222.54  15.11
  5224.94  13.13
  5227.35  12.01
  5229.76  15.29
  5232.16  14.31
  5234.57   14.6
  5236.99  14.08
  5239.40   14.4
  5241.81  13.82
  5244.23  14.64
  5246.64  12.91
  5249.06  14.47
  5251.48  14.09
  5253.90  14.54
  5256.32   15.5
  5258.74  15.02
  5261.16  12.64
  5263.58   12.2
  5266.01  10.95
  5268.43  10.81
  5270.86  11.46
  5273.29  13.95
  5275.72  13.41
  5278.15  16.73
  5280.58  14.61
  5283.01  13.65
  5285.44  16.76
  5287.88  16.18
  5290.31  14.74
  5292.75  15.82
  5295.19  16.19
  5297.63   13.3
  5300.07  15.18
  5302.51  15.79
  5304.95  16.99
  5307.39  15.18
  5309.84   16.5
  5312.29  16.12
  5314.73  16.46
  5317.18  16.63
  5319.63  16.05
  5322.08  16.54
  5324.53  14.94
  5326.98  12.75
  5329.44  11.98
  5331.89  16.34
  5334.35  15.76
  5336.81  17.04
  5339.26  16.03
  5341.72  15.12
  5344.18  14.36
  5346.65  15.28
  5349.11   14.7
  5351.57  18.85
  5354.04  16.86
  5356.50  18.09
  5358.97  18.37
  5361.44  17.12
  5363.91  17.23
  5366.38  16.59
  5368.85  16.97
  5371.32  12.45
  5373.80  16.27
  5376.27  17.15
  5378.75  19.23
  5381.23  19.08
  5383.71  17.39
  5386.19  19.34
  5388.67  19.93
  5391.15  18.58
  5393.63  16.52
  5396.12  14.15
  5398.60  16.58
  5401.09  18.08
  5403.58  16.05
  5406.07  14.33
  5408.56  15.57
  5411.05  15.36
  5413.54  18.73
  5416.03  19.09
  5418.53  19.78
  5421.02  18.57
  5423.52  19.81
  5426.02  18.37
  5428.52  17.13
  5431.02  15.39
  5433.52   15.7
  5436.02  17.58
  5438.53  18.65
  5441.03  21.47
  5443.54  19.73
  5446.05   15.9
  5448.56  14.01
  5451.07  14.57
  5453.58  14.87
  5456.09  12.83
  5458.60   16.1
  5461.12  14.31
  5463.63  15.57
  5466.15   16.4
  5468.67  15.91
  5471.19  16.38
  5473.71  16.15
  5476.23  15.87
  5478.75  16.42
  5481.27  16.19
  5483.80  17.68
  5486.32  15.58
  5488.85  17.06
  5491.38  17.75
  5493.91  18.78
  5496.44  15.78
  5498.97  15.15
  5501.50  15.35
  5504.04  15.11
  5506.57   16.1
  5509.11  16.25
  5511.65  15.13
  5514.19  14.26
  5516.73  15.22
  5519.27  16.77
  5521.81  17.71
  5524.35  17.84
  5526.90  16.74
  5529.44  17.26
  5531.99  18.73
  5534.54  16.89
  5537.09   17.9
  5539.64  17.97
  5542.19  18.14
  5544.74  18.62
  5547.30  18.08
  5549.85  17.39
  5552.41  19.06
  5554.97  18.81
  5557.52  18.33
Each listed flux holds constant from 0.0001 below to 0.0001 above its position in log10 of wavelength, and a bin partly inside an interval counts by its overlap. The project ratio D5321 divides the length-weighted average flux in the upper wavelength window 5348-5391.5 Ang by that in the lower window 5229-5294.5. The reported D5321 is 1.23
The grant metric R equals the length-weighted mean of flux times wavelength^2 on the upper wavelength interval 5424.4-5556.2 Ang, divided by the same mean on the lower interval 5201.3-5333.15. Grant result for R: 1.3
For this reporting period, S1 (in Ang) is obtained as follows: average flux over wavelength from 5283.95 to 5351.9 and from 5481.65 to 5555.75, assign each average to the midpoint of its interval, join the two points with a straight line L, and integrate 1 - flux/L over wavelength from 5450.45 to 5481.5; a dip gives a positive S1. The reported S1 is 2.1 Ang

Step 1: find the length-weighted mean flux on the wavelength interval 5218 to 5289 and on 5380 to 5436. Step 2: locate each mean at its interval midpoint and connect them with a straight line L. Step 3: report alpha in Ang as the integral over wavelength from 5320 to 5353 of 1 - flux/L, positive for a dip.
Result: 1.0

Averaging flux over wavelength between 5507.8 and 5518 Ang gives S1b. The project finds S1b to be 15.2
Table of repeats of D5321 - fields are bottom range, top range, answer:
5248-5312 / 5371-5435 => 1.19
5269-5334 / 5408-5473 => 1.11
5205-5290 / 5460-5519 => 1.19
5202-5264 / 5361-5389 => 1.31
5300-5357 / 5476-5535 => 1.04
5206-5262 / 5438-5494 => 1.21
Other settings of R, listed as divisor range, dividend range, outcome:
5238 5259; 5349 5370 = 1.26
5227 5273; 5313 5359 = 1.20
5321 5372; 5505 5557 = 1.16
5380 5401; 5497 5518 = 0.90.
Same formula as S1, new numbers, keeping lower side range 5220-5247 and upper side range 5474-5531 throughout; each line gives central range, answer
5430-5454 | -1.5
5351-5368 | -2.6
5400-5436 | -3.7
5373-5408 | -4.3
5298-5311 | -0.9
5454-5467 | 0.8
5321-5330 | 0.4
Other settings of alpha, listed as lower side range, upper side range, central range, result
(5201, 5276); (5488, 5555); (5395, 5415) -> -1.0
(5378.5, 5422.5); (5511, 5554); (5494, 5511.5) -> 1.6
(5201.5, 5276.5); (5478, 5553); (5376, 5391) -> -3.7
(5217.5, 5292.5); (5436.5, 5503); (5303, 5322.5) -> -2.1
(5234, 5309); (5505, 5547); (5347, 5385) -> -4.3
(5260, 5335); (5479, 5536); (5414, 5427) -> -2.8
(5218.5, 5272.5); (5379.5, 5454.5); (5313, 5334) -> 0.1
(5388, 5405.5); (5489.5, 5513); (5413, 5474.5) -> -1.1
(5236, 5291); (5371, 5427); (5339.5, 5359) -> -0.1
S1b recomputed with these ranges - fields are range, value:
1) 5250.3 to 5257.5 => 14.7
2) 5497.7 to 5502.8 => 15.2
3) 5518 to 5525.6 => 17.5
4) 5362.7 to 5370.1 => 16.9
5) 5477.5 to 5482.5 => 16.3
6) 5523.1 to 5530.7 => 17.3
